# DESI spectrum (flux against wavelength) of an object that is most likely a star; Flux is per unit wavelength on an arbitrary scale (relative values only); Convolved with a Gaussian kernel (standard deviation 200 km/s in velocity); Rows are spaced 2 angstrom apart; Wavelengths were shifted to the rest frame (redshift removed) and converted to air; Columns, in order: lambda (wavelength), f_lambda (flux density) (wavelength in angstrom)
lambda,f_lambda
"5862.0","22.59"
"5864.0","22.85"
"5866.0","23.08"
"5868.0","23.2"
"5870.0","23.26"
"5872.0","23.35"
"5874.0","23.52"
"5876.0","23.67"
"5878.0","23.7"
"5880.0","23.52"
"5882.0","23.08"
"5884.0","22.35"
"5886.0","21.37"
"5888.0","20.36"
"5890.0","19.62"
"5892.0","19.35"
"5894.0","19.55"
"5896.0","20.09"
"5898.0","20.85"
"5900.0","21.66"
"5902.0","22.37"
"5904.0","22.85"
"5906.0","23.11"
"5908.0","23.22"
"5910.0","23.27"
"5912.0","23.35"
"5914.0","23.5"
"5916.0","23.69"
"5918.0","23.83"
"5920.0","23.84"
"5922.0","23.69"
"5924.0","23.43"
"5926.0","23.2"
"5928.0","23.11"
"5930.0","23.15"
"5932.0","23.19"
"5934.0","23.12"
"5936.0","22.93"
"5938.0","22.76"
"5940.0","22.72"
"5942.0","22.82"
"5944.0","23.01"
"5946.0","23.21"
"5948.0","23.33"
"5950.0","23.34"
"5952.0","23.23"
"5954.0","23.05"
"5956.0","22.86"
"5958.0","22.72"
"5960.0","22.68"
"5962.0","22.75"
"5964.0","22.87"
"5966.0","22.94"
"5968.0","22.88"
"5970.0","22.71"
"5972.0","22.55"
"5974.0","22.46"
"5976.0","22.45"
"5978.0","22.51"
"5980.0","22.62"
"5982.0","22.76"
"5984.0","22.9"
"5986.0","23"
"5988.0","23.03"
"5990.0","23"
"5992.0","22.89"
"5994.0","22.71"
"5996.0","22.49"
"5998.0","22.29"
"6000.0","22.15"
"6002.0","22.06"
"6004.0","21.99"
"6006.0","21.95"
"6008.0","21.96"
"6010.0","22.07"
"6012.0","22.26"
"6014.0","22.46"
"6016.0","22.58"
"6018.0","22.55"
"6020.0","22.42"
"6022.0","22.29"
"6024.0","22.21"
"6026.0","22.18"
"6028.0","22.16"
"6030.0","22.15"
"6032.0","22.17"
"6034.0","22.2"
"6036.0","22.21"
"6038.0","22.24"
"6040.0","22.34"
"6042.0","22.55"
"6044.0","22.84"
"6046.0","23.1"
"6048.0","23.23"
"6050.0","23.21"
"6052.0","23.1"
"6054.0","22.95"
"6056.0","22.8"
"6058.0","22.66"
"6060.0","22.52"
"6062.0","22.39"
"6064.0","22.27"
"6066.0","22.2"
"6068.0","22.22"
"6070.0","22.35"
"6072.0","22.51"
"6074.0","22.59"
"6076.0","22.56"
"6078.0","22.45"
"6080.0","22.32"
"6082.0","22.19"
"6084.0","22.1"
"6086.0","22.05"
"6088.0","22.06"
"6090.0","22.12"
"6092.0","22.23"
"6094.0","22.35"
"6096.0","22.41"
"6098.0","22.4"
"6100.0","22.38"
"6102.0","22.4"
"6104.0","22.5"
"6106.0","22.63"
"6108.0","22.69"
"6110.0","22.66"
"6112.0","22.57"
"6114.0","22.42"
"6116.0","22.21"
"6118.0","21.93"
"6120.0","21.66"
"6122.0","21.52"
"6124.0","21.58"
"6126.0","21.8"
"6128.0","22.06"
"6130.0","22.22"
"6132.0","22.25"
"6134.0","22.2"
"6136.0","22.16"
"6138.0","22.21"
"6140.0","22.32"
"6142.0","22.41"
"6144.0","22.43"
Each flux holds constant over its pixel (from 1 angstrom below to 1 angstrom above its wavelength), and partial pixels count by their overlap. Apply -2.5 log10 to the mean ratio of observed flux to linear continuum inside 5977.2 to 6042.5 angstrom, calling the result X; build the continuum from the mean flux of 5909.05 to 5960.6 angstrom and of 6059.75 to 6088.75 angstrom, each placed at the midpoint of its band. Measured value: 0.02 mag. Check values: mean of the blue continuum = 23.2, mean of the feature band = 22.4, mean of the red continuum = 22.3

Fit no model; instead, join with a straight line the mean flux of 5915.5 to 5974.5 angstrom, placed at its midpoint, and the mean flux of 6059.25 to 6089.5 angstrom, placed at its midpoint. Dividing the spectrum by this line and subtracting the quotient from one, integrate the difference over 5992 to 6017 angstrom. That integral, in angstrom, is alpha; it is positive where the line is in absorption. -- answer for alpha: 0.5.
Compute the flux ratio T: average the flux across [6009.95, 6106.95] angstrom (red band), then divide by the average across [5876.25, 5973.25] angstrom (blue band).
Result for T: 0.99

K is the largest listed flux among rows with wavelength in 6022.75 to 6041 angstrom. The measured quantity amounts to 22.34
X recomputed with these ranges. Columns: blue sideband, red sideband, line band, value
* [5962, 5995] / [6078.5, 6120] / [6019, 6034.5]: 0.02 mag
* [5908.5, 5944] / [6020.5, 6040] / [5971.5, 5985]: 0.01 mag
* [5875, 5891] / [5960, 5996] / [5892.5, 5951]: -0.02 mag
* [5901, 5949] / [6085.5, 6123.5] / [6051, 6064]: -0.01 mag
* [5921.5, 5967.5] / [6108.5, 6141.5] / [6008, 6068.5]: 0.00 mag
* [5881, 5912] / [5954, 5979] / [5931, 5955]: -0.03 mag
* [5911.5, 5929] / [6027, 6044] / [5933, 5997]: 0.01 mag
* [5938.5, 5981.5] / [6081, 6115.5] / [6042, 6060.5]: -0.02 mag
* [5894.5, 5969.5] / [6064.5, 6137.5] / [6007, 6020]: 0.01 mag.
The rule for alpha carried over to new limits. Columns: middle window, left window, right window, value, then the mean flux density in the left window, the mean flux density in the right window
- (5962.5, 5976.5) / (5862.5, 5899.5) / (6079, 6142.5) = -0.38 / 22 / 22.2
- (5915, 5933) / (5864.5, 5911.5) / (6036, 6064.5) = -0.92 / 22.2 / 22.7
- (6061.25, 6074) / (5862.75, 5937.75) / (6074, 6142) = -0.02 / 22.6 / 22.2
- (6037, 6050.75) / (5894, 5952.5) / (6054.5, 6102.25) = -0.18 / 22.9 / 22.4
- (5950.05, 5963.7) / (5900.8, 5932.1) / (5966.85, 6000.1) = 0.01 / 23.3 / 22.7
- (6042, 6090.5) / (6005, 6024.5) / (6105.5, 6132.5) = -0.71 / 22.3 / 22.1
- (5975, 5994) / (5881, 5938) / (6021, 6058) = -0.25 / 22.4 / 22.6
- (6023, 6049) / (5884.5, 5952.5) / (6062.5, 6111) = -0.02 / 22.5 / 22.4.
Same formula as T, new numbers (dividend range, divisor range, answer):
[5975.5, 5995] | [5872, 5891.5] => 1.02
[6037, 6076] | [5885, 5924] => 1.02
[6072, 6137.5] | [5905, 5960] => 0.96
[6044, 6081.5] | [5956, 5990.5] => 0.99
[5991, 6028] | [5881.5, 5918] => 1.02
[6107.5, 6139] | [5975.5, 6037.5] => 0.99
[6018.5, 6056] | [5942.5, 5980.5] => 0.99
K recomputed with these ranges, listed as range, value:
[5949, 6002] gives 23.34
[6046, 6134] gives 23.23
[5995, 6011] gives 22.49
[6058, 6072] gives 22.66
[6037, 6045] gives 22.84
